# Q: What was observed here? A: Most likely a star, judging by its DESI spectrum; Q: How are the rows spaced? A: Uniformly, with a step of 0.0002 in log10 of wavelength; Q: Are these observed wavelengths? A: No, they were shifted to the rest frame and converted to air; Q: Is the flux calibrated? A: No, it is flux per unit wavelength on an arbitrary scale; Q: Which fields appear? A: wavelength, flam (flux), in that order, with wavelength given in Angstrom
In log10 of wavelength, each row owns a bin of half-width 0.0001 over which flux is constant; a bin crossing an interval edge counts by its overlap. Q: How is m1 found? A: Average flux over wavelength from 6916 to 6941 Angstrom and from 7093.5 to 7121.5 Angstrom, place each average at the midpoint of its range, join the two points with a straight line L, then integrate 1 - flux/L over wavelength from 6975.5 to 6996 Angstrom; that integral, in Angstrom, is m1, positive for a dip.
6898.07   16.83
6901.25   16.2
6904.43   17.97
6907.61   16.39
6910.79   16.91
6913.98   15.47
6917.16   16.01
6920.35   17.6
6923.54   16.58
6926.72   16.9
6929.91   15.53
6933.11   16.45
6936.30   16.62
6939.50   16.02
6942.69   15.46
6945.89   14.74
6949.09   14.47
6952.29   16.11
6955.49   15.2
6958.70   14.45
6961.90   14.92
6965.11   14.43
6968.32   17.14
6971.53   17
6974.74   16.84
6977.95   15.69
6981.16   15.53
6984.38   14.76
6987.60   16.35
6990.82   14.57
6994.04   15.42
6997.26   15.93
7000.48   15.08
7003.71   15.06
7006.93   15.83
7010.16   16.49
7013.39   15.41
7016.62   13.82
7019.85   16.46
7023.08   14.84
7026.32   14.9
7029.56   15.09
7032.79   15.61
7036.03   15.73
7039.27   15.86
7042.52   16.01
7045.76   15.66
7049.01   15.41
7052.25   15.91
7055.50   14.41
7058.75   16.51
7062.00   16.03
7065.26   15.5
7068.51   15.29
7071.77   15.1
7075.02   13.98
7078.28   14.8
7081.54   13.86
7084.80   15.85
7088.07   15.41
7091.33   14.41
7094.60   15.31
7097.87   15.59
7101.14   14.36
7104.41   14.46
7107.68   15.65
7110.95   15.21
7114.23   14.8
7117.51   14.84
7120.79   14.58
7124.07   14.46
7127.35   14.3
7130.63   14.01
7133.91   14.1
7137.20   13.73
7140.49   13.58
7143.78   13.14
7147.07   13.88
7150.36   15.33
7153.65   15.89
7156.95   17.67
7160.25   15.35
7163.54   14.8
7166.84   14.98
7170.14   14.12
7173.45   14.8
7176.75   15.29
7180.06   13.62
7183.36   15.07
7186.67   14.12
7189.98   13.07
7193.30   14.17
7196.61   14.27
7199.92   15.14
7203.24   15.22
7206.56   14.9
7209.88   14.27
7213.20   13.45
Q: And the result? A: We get 0.7 Angstrom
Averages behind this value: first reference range 16.5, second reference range 15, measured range 15.5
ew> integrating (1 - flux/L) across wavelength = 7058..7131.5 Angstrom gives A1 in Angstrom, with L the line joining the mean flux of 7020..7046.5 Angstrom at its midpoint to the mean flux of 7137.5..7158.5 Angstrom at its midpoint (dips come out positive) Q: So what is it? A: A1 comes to 0.9 Angstrom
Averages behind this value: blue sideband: 15.5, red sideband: 14.8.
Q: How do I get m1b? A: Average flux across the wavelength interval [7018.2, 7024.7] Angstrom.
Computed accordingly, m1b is 15.6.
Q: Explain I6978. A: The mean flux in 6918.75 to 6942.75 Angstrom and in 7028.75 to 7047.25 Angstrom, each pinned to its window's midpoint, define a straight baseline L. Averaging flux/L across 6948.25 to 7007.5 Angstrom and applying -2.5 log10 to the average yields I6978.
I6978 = 0.04 mag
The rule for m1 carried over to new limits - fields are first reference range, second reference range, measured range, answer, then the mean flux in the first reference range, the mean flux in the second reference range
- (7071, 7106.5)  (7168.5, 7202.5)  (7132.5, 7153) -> 0.75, 14.8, 14.4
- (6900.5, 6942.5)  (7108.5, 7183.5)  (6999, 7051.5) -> 0.62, 16.5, 14.7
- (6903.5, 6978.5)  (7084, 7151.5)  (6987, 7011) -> 0.04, 16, 14.6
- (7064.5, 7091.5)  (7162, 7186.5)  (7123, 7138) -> 0.65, 14.9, 14.6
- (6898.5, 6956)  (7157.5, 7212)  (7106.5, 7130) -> 0.38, 16.2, 14.6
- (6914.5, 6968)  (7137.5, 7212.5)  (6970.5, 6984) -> -0.45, 15.7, 14.6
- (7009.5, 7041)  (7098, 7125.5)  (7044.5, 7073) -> -0.68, 15.4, 14.8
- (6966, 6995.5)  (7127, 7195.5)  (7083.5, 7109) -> -0.16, 15.9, 14.5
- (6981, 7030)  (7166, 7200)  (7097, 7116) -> -0.25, 15.3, 14.4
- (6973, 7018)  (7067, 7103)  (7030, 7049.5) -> -0.63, 15.5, 14.9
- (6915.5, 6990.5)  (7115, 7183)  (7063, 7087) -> 0.22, 15.8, 14.6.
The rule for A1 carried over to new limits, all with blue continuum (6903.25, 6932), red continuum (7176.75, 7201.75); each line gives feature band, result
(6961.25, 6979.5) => 0.1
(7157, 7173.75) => -0.7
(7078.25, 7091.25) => 0.2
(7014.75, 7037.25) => 0.7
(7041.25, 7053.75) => -0.2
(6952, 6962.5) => 0.8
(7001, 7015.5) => 0.2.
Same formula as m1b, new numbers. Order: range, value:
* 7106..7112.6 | 15.4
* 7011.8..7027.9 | 15.1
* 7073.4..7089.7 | 14.8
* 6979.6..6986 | 15.1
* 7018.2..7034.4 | 15.4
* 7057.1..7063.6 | 16.3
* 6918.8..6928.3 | 17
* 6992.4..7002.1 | 15.5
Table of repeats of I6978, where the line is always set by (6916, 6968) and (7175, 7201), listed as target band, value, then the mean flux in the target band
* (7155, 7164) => -0.11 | 16.1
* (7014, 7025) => 0.02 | 15.1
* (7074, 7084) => 0.04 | 14.4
